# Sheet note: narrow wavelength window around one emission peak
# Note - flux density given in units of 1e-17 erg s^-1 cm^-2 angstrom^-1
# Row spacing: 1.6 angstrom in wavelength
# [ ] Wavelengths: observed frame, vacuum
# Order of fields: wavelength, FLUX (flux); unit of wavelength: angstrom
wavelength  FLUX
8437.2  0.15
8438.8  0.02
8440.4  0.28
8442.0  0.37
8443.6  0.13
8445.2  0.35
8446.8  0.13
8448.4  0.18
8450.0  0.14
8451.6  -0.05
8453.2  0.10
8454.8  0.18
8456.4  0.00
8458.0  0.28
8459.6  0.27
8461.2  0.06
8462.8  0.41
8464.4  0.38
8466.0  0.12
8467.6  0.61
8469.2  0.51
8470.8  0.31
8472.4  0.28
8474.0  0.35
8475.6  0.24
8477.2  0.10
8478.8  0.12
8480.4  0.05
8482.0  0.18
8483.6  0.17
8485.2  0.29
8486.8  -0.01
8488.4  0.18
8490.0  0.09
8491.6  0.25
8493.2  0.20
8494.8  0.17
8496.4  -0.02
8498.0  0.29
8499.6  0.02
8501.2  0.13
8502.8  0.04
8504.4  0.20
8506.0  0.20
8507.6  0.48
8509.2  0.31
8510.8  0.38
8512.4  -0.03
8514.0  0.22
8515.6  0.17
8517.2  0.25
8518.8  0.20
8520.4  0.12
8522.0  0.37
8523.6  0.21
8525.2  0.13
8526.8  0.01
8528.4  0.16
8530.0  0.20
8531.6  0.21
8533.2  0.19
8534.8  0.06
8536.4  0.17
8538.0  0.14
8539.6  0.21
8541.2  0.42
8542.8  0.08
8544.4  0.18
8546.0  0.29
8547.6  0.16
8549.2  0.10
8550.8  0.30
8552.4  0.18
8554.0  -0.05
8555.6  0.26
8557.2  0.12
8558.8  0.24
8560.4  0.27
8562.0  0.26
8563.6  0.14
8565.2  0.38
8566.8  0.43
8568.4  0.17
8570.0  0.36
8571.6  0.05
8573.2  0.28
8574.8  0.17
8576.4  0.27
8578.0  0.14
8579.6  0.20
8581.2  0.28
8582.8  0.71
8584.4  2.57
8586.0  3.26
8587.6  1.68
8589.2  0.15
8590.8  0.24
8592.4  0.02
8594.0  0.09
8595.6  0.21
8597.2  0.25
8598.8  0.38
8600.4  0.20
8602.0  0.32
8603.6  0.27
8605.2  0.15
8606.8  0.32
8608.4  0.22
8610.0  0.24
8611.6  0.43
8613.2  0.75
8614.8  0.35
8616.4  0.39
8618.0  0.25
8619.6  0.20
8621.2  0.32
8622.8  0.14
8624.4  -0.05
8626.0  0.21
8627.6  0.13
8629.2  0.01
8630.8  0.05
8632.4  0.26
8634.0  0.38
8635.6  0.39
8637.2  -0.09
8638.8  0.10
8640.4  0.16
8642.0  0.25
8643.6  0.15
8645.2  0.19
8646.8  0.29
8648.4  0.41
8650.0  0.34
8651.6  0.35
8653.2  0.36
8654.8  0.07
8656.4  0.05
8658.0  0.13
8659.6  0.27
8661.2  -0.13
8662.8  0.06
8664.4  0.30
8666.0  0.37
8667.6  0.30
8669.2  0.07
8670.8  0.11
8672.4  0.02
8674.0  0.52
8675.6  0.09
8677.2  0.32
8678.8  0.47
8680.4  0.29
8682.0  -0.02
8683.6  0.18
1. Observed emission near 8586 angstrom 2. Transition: H-alpha 6563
